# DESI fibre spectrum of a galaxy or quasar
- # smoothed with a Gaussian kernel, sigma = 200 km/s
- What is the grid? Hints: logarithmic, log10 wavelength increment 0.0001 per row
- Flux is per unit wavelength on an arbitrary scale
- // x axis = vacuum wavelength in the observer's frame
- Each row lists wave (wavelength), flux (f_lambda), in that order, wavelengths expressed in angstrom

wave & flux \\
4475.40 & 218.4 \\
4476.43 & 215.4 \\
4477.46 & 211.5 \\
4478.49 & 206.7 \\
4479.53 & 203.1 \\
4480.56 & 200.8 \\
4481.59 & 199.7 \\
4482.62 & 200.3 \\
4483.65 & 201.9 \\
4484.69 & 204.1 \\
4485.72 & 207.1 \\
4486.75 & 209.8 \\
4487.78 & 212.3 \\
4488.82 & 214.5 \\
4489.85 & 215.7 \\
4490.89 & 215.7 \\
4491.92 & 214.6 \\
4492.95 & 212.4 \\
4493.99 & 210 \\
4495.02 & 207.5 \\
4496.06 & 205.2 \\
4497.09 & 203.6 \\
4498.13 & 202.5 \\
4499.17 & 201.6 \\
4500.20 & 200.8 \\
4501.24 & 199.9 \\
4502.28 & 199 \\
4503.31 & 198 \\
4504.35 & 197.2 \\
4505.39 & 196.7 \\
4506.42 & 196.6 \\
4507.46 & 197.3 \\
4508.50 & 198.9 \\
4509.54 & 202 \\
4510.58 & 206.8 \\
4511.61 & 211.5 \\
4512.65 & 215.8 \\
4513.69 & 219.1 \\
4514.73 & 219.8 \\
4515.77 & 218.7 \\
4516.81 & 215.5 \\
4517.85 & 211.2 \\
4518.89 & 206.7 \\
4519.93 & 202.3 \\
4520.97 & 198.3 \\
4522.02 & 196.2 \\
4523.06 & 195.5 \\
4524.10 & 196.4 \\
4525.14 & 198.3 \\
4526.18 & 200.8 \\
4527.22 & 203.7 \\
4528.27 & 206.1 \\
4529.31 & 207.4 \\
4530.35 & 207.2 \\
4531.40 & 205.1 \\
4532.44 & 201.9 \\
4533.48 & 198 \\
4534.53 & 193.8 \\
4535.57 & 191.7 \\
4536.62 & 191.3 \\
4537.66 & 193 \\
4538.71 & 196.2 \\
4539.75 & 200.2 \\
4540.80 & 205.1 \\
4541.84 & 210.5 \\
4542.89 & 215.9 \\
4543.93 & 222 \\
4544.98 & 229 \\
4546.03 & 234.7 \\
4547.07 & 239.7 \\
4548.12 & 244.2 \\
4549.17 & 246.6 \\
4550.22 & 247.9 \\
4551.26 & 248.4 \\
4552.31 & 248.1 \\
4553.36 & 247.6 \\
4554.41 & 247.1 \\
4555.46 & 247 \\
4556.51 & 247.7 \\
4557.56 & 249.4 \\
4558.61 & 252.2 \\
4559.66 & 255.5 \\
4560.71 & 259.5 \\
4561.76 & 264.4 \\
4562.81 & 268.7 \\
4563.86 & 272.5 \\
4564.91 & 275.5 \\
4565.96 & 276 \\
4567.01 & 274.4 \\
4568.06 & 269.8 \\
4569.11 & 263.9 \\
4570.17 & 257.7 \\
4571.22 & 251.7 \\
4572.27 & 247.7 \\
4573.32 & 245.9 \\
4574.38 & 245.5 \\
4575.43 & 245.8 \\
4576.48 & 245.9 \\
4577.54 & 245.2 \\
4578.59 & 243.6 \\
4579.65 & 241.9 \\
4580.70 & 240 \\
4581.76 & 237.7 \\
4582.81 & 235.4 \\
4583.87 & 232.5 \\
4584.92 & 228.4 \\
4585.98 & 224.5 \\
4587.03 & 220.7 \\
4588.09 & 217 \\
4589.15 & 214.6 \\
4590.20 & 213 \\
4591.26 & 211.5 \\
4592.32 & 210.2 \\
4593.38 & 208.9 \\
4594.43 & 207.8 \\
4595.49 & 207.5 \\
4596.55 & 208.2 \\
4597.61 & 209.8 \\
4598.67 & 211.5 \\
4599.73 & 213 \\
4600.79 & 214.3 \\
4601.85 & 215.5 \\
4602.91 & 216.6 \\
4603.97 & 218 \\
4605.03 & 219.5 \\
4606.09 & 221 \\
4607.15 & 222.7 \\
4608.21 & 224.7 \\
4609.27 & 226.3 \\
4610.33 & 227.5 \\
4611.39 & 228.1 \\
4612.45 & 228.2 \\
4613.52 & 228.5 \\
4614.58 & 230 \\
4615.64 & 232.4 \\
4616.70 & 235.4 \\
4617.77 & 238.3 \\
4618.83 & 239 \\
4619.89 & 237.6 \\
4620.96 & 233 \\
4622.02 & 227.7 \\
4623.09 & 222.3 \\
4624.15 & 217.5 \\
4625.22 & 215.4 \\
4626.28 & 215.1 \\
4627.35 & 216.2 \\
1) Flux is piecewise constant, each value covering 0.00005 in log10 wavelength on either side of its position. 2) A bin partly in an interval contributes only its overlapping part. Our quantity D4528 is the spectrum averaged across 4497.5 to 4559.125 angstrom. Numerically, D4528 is 213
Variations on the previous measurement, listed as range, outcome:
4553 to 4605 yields 238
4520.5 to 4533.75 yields 201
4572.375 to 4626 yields 226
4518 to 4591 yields 230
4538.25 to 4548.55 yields 220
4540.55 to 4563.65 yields 243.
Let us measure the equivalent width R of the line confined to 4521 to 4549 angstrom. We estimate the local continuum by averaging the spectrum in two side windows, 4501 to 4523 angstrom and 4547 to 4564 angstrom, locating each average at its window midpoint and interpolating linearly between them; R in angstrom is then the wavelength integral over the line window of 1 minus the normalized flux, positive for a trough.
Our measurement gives 2.7 angstrom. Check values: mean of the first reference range 205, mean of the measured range 207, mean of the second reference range 252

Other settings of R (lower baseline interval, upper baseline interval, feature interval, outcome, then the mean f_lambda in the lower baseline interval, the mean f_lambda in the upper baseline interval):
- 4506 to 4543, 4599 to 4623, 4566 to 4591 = -2.7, 204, 226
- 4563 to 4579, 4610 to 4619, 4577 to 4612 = 3.2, 258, 232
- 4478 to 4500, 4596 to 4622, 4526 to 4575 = -4.2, 207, 224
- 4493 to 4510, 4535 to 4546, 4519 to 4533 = 0.2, 201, 207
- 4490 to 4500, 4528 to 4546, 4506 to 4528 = 0.1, 208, 205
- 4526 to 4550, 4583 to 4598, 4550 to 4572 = -4.7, 211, 216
